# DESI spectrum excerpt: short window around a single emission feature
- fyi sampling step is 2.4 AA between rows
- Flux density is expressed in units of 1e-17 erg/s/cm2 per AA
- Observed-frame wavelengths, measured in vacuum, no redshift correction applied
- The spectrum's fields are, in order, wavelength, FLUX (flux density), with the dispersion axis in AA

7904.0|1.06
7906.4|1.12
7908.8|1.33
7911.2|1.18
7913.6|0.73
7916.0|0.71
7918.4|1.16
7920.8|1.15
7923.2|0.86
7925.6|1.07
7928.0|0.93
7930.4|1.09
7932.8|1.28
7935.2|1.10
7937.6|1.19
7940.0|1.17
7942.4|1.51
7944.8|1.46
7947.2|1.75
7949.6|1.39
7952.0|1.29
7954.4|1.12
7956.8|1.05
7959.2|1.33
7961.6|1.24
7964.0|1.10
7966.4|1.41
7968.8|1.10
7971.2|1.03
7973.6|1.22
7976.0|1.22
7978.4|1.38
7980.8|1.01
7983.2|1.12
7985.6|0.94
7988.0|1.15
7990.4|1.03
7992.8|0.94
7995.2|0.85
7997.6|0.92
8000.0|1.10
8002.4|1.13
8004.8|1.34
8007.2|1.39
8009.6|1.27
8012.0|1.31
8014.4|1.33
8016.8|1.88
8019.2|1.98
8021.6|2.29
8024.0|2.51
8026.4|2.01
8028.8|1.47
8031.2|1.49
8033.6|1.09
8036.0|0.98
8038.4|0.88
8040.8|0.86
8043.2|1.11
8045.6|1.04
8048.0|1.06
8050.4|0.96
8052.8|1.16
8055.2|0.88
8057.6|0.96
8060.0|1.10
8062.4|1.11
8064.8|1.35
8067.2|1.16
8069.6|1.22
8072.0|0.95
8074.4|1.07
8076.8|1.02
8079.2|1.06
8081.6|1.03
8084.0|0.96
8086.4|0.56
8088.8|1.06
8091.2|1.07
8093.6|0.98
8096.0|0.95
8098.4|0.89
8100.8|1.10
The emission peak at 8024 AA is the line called [O III]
